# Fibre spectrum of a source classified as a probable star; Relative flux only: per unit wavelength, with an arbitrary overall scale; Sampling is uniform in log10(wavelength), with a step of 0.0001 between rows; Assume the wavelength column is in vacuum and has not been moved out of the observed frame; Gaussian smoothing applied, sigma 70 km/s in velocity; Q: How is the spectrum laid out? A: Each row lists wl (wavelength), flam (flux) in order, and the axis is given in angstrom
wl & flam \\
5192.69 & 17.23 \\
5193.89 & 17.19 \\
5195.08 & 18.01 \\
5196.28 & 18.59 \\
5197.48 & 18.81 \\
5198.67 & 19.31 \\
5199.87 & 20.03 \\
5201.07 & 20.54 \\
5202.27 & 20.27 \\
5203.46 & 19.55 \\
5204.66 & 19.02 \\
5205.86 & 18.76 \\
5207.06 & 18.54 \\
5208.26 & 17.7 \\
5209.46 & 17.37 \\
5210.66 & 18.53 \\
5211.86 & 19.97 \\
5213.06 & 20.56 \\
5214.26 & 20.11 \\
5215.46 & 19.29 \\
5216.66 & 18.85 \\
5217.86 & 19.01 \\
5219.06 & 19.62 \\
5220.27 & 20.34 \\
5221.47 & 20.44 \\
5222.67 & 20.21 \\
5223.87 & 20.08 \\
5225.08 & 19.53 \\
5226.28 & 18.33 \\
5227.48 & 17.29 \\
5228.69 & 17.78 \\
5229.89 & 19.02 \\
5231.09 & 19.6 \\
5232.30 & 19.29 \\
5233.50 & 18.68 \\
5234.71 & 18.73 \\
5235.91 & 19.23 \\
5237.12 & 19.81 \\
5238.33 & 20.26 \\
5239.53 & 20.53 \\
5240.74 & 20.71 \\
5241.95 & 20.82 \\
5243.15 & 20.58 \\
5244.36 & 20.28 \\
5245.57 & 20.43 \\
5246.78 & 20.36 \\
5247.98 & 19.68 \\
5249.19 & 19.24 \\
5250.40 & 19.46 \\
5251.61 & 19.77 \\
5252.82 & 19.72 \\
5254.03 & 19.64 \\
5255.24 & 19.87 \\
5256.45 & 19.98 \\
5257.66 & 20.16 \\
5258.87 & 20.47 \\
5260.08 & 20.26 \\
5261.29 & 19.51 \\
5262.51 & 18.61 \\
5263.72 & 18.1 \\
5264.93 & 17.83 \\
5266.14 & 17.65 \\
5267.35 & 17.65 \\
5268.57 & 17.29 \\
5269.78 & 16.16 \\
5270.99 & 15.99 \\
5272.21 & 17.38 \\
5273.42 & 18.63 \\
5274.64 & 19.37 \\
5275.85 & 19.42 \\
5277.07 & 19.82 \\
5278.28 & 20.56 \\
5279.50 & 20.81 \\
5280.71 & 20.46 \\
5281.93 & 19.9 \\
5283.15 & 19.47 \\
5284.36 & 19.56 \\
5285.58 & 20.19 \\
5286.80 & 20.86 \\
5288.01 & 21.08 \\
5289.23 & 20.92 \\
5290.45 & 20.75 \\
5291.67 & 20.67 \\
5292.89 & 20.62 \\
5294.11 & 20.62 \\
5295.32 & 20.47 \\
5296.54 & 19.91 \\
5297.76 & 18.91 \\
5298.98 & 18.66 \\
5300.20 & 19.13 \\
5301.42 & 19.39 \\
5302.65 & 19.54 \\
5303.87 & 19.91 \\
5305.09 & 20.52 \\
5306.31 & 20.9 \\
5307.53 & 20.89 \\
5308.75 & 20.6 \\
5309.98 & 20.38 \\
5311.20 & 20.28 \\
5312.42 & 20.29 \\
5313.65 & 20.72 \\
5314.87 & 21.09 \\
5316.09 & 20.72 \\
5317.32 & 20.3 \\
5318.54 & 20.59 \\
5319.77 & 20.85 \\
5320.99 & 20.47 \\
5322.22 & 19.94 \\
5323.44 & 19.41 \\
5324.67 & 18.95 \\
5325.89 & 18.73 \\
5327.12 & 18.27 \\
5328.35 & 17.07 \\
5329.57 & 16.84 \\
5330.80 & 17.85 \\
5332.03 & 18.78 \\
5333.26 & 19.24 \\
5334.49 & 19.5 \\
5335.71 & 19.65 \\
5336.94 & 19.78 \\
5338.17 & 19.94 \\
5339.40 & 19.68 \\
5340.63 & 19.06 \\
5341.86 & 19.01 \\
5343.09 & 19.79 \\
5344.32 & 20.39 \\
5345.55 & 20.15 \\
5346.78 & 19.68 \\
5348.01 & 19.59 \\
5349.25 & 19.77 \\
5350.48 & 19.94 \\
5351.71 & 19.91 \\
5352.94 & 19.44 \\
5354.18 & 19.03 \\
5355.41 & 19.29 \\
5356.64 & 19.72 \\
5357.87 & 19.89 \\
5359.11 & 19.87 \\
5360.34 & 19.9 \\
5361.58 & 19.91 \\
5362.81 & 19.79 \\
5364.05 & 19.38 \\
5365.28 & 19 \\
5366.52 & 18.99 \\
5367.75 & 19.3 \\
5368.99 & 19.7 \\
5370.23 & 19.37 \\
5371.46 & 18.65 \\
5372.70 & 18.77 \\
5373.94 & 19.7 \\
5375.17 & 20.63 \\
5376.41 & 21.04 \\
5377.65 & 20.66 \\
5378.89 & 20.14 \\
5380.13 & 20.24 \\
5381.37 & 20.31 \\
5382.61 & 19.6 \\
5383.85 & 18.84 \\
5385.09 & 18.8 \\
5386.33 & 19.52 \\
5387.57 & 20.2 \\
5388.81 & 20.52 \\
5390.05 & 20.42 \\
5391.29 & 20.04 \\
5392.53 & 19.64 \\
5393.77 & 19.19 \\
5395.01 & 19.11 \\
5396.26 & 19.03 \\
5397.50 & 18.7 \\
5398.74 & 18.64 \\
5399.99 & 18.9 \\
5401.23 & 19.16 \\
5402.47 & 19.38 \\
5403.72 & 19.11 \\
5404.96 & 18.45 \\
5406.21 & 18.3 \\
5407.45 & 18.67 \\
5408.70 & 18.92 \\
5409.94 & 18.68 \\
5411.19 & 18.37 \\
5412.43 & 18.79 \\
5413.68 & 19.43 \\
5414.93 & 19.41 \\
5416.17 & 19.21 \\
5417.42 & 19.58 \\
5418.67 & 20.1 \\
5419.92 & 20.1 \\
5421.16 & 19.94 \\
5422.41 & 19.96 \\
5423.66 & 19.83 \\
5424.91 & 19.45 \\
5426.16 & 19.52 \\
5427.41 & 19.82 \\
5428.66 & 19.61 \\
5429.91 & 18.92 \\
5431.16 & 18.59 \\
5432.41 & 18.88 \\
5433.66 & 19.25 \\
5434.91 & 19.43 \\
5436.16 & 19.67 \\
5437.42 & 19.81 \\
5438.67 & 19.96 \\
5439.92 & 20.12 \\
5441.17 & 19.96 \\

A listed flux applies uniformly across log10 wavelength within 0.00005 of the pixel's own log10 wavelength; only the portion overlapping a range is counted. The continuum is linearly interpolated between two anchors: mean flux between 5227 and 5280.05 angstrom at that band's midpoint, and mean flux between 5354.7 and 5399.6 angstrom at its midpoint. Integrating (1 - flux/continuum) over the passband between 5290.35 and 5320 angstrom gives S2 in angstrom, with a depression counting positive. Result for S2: -1.3 angstrom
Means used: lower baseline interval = 19.2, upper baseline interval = 19.6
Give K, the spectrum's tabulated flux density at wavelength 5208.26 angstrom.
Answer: 17.7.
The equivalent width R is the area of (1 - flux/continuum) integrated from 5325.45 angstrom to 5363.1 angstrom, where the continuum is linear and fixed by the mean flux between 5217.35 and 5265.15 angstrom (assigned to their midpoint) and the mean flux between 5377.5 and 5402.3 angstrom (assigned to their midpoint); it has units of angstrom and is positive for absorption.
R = 0.4 angstrom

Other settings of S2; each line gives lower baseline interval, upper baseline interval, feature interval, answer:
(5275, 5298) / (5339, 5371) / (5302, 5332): 0.31 angstrom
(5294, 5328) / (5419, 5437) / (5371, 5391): -0.19 angstrom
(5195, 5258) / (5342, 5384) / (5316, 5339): 0.44 angstrom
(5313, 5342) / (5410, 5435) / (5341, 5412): -0.27 angstrom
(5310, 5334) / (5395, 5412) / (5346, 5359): -0.27 angstrom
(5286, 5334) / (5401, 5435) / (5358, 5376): 0.01 angstrom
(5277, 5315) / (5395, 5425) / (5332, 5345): 0.18 angstrom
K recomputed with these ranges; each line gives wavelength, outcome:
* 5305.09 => 20.52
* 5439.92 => 20.12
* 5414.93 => 19.41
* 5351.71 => 19.91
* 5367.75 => 19.3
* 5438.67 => 19.96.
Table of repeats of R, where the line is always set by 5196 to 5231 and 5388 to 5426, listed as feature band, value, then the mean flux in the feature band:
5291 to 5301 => -0.3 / 19.9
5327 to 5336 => 0.4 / 18.4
